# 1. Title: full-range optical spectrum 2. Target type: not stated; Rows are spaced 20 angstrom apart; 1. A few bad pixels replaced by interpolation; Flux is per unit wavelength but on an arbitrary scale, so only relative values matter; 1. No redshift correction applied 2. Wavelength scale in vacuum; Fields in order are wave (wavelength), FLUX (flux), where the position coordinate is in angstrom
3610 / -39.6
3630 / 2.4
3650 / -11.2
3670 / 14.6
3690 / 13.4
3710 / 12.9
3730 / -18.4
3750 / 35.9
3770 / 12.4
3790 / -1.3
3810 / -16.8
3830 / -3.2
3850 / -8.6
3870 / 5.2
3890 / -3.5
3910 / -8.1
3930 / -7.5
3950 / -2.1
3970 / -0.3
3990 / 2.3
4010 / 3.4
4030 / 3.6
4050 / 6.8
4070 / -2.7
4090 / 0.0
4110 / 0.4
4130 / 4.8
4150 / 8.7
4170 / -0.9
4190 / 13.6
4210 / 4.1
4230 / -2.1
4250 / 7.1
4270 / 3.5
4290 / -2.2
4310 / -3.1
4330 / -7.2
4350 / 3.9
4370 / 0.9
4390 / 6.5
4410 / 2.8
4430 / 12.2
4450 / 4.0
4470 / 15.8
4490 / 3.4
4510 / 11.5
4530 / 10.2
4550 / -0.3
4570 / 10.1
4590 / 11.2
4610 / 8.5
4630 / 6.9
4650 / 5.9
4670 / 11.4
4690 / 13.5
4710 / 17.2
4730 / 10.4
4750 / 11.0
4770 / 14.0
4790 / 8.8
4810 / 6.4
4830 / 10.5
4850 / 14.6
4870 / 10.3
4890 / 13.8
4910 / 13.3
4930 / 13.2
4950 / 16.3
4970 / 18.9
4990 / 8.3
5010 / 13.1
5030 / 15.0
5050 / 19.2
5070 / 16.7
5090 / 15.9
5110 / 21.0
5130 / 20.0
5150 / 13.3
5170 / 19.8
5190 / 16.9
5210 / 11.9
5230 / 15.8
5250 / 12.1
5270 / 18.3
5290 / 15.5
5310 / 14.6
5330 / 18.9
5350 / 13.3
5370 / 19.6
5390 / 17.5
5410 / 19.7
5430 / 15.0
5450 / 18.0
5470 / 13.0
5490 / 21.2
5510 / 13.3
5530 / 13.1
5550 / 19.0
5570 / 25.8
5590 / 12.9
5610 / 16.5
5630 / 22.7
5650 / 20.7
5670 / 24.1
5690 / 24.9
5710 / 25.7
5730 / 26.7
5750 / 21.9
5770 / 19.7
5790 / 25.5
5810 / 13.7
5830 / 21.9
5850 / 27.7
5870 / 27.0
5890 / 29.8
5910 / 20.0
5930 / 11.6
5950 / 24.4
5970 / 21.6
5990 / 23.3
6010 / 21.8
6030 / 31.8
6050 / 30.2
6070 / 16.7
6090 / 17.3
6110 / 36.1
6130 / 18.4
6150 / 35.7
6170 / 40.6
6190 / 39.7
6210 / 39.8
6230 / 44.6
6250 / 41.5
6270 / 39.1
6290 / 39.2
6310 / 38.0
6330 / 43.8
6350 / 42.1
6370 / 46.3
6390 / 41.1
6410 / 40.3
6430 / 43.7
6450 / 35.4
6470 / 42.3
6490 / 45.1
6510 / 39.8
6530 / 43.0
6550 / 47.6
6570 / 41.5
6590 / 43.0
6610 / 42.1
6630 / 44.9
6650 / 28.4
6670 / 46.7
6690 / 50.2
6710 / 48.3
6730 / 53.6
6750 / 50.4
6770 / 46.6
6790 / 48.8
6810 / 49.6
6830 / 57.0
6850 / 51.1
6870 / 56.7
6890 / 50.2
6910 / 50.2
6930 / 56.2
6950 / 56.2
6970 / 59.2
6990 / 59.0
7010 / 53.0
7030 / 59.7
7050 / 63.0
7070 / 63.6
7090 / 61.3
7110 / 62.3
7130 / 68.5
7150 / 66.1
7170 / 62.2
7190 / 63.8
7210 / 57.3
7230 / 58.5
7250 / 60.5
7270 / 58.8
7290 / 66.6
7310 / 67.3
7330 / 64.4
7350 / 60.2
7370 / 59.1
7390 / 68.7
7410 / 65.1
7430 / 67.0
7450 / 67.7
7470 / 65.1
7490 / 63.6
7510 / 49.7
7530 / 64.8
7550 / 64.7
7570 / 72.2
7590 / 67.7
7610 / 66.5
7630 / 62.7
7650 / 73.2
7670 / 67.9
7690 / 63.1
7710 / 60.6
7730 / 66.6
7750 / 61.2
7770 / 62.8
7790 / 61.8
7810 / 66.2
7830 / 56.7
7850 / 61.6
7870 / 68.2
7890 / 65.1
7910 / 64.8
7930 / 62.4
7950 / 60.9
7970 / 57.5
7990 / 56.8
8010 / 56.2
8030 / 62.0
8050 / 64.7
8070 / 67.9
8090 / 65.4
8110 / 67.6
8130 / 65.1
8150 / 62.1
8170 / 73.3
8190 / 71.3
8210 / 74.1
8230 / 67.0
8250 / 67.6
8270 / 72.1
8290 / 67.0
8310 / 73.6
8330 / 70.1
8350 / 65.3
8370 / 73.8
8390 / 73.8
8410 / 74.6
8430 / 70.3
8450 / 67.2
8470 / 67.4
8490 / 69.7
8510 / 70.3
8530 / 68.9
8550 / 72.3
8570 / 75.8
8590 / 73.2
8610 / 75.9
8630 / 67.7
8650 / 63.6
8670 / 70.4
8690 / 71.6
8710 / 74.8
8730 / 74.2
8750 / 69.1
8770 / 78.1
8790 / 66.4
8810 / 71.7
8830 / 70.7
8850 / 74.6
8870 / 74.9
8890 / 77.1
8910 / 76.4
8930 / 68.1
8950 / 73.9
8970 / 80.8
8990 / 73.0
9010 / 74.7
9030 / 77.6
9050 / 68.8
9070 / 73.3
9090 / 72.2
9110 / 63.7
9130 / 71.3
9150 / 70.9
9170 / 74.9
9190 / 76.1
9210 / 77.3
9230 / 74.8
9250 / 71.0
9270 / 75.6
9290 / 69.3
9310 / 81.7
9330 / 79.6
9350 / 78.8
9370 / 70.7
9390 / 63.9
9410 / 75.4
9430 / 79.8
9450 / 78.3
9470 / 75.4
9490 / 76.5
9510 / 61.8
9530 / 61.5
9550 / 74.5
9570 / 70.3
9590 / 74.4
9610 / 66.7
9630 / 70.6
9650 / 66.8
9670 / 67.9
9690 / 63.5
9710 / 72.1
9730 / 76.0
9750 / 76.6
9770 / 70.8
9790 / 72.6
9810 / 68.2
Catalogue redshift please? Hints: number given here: 0.545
